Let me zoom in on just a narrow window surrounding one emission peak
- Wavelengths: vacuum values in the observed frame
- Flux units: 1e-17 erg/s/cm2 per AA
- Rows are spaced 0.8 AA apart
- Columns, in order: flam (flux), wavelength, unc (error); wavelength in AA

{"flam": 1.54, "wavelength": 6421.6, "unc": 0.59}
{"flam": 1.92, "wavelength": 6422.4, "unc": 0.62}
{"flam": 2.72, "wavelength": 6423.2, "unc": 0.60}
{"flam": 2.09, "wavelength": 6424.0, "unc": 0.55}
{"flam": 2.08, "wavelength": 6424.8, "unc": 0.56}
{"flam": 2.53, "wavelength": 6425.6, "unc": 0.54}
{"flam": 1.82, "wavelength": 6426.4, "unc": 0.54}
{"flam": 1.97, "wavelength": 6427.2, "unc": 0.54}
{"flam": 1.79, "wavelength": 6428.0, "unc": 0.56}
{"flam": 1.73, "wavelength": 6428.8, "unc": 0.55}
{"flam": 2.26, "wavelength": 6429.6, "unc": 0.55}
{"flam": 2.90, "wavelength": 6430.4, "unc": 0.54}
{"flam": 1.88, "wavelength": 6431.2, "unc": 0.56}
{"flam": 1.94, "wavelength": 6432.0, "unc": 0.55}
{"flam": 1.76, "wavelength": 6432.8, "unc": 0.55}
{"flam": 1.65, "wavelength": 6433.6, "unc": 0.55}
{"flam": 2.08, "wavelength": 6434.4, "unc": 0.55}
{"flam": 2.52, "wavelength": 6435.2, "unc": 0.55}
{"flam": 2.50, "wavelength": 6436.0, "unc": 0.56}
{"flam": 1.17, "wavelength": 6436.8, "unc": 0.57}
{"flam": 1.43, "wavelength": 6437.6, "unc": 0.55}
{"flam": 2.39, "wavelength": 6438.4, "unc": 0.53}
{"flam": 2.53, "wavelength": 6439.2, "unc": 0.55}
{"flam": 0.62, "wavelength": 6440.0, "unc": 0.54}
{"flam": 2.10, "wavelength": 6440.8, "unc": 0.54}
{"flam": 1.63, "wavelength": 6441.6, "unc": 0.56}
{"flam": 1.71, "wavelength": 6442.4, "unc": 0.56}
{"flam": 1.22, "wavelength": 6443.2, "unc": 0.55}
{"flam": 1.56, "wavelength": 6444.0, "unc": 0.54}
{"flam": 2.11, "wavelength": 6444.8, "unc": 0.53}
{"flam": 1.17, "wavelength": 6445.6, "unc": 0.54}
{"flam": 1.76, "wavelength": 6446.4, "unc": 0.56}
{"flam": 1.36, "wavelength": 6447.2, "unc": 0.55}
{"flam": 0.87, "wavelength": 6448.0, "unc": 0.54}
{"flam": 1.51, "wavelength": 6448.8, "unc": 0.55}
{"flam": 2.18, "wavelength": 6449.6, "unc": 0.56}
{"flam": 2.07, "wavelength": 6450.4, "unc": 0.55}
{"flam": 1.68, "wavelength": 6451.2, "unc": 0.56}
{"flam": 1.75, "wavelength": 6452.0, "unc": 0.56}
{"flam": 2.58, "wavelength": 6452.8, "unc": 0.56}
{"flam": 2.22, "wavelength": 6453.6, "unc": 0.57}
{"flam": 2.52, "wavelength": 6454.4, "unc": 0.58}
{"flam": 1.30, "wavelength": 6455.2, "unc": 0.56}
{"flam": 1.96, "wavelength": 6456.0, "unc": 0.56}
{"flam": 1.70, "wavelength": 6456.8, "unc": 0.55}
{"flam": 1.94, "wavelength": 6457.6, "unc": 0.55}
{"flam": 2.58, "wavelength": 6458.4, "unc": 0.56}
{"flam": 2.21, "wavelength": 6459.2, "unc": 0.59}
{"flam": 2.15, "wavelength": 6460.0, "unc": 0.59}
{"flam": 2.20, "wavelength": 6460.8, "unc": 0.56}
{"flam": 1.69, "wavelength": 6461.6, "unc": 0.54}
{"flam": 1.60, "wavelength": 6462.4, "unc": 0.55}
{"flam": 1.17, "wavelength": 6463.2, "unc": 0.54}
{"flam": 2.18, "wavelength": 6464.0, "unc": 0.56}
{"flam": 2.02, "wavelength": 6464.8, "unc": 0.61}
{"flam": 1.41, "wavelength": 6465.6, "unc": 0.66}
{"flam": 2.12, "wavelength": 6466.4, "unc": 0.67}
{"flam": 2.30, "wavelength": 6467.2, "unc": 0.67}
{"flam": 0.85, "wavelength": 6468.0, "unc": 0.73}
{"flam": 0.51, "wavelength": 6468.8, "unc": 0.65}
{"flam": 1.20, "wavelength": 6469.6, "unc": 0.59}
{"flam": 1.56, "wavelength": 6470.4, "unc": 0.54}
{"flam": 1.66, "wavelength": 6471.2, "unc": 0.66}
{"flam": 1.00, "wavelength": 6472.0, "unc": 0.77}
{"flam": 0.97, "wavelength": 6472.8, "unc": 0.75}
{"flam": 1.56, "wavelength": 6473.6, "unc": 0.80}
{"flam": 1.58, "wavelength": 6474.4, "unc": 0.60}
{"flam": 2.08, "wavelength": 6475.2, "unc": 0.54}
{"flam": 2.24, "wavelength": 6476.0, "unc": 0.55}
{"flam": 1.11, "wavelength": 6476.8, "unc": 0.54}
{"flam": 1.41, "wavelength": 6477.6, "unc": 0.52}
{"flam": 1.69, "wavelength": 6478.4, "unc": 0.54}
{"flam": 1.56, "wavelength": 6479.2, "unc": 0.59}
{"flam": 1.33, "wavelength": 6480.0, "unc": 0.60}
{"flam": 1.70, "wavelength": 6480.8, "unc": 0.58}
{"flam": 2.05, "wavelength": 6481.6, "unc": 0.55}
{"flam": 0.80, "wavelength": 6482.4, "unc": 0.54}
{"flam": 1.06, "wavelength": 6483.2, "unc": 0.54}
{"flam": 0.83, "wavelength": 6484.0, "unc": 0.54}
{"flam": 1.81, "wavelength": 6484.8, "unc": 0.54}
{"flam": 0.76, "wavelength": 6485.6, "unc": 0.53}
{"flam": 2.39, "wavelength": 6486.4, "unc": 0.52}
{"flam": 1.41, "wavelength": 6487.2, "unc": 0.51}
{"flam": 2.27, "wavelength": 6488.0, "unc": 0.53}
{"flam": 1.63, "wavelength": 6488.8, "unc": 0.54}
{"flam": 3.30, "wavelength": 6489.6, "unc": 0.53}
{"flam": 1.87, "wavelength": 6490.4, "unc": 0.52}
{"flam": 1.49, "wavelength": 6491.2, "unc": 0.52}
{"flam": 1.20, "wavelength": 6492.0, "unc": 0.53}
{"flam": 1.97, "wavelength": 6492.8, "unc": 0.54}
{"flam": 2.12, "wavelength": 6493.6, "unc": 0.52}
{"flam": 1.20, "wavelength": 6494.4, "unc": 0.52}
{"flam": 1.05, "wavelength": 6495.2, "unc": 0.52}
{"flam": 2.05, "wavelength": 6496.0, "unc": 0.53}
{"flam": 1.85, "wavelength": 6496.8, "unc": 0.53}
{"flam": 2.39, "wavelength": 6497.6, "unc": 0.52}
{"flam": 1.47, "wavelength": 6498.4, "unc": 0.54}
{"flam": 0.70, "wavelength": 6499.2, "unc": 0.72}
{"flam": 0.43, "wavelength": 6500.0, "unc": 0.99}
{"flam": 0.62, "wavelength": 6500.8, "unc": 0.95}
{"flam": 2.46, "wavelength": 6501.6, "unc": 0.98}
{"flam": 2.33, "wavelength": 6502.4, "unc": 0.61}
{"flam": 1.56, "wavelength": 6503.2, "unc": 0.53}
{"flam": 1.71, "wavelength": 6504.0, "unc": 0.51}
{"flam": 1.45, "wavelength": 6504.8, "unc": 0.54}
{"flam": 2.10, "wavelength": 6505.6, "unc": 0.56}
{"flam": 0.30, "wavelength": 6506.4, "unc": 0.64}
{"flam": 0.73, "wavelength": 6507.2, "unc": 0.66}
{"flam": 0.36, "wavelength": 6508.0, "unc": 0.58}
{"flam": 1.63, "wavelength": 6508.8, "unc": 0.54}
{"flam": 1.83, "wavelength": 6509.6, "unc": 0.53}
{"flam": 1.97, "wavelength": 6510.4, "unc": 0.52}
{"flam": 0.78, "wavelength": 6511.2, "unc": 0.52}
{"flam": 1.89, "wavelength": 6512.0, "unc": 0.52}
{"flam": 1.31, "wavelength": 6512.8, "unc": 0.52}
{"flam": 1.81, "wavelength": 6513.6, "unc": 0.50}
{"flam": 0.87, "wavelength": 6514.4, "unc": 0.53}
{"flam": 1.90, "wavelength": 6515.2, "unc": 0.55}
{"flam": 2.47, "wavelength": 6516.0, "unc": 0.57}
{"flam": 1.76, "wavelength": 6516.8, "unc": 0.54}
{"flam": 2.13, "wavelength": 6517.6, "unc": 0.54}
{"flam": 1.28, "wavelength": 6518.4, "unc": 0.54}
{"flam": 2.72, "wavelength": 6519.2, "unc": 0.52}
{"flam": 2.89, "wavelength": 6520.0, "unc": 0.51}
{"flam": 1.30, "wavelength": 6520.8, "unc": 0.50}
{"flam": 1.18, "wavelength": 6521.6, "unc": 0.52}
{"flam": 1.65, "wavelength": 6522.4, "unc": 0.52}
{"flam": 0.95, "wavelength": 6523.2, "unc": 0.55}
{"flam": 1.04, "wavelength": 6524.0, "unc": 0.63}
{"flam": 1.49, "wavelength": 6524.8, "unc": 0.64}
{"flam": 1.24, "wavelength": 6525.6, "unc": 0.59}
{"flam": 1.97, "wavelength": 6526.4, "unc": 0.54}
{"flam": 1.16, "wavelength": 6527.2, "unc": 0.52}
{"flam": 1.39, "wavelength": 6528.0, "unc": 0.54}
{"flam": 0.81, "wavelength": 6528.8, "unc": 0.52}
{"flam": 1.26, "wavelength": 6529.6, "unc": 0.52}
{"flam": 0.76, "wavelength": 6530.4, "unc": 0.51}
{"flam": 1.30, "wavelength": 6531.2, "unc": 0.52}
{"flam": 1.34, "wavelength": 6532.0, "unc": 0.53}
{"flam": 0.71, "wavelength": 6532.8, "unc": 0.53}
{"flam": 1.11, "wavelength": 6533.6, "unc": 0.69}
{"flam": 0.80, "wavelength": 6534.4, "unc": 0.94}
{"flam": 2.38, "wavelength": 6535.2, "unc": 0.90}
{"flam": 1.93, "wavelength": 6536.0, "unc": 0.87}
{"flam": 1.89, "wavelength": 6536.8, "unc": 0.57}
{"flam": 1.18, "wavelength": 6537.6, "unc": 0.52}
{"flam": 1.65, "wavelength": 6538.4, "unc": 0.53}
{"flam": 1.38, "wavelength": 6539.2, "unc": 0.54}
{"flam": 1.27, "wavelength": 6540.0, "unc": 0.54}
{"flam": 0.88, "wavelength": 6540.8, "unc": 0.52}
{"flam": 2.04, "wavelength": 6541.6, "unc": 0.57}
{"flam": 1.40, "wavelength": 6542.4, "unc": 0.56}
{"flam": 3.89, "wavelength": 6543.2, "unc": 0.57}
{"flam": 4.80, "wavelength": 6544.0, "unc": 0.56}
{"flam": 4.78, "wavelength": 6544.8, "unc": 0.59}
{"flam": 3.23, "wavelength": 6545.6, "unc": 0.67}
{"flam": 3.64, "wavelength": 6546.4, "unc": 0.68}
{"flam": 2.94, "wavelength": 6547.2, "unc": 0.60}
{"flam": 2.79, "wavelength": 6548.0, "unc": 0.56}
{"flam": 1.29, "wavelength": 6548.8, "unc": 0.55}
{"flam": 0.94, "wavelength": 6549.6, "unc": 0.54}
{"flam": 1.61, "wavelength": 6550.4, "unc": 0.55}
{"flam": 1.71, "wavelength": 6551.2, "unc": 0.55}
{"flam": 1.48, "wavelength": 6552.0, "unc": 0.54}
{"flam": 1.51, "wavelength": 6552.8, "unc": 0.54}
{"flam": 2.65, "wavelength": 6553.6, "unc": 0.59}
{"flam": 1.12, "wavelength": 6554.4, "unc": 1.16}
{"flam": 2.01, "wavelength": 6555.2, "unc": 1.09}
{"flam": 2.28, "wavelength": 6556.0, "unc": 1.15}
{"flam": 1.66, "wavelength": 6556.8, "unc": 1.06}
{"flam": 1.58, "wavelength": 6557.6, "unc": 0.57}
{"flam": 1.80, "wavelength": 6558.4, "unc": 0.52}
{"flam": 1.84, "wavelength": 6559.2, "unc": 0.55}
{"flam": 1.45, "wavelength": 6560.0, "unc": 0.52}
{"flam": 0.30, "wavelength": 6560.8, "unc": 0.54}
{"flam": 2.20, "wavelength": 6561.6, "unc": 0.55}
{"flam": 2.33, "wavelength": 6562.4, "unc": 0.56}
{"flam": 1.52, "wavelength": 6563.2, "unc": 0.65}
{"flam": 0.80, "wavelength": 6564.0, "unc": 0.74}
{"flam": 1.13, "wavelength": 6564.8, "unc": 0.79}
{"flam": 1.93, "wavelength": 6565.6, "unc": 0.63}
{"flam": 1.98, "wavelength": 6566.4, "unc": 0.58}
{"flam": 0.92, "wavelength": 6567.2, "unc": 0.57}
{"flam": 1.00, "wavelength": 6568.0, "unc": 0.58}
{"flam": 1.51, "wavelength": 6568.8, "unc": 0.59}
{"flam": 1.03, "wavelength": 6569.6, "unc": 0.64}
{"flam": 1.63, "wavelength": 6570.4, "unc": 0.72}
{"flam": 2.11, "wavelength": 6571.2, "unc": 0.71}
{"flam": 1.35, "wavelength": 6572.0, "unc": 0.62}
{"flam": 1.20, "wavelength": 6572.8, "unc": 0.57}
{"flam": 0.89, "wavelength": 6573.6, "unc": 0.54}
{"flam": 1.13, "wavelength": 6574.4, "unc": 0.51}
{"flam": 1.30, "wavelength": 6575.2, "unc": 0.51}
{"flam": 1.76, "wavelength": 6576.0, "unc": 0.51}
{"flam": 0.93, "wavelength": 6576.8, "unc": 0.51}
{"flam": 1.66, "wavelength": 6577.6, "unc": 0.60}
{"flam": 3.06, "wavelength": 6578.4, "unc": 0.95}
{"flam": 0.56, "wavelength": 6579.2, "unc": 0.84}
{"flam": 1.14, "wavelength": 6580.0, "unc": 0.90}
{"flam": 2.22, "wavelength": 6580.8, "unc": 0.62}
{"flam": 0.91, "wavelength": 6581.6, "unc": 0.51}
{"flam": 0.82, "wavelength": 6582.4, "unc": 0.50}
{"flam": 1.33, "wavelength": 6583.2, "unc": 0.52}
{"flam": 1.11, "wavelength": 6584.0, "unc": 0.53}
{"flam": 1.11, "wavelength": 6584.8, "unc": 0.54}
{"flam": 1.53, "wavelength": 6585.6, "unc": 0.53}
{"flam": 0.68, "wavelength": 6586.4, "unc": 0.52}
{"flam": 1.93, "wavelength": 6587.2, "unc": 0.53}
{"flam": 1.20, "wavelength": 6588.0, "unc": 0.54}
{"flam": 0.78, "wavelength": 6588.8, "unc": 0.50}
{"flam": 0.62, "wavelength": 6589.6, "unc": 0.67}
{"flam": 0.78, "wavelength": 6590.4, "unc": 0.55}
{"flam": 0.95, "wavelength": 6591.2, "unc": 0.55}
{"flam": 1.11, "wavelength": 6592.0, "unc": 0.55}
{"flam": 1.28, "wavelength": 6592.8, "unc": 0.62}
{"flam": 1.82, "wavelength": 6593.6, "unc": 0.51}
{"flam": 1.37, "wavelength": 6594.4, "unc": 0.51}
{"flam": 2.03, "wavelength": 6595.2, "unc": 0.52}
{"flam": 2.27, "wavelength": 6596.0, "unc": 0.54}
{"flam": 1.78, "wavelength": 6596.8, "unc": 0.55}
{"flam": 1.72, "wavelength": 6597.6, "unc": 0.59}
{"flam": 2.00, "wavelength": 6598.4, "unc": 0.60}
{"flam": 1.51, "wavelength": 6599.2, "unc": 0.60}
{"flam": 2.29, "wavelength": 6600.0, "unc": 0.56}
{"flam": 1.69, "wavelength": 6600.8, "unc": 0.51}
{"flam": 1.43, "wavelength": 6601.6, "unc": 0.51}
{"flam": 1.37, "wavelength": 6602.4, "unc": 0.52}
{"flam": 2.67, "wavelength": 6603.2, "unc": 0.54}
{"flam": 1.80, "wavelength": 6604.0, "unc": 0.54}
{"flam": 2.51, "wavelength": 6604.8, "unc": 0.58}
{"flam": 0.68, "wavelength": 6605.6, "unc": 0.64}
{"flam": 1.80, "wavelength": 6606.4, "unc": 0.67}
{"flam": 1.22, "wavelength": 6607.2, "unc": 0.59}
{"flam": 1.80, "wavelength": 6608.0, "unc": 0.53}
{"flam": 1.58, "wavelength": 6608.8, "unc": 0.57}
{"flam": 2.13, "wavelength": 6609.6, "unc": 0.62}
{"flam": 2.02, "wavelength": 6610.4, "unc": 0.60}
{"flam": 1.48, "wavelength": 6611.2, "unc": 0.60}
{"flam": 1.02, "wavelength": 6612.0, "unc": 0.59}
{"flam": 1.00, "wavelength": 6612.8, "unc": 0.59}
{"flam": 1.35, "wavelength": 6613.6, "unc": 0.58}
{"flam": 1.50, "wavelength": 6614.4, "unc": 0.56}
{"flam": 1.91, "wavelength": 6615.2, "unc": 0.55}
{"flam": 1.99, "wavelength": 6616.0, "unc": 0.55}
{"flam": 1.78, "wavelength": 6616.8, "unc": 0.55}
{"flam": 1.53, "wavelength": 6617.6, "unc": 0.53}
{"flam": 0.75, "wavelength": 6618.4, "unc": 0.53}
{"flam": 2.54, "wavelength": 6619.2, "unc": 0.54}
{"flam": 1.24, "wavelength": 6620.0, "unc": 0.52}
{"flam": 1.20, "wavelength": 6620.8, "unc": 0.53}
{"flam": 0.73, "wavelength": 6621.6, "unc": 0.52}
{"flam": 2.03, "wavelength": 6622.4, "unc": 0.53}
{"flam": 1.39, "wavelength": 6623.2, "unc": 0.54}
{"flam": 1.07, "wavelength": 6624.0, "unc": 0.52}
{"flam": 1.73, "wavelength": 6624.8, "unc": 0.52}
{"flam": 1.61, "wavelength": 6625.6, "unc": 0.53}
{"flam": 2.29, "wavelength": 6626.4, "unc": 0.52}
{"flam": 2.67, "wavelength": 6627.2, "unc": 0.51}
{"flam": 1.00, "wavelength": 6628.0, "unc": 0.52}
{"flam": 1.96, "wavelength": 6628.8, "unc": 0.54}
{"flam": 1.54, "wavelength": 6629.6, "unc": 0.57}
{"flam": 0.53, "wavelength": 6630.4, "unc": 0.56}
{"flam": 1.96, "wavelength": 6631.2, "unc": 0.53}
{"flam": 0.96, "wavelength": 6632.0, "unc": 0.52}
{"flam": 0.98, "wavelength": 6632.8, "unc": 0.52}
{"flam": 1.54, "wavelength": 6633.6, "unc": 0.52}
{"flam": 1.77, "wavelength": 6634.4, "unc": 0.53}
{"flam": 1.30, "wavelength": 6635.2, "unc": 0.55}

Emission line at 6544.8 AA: Hbeta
